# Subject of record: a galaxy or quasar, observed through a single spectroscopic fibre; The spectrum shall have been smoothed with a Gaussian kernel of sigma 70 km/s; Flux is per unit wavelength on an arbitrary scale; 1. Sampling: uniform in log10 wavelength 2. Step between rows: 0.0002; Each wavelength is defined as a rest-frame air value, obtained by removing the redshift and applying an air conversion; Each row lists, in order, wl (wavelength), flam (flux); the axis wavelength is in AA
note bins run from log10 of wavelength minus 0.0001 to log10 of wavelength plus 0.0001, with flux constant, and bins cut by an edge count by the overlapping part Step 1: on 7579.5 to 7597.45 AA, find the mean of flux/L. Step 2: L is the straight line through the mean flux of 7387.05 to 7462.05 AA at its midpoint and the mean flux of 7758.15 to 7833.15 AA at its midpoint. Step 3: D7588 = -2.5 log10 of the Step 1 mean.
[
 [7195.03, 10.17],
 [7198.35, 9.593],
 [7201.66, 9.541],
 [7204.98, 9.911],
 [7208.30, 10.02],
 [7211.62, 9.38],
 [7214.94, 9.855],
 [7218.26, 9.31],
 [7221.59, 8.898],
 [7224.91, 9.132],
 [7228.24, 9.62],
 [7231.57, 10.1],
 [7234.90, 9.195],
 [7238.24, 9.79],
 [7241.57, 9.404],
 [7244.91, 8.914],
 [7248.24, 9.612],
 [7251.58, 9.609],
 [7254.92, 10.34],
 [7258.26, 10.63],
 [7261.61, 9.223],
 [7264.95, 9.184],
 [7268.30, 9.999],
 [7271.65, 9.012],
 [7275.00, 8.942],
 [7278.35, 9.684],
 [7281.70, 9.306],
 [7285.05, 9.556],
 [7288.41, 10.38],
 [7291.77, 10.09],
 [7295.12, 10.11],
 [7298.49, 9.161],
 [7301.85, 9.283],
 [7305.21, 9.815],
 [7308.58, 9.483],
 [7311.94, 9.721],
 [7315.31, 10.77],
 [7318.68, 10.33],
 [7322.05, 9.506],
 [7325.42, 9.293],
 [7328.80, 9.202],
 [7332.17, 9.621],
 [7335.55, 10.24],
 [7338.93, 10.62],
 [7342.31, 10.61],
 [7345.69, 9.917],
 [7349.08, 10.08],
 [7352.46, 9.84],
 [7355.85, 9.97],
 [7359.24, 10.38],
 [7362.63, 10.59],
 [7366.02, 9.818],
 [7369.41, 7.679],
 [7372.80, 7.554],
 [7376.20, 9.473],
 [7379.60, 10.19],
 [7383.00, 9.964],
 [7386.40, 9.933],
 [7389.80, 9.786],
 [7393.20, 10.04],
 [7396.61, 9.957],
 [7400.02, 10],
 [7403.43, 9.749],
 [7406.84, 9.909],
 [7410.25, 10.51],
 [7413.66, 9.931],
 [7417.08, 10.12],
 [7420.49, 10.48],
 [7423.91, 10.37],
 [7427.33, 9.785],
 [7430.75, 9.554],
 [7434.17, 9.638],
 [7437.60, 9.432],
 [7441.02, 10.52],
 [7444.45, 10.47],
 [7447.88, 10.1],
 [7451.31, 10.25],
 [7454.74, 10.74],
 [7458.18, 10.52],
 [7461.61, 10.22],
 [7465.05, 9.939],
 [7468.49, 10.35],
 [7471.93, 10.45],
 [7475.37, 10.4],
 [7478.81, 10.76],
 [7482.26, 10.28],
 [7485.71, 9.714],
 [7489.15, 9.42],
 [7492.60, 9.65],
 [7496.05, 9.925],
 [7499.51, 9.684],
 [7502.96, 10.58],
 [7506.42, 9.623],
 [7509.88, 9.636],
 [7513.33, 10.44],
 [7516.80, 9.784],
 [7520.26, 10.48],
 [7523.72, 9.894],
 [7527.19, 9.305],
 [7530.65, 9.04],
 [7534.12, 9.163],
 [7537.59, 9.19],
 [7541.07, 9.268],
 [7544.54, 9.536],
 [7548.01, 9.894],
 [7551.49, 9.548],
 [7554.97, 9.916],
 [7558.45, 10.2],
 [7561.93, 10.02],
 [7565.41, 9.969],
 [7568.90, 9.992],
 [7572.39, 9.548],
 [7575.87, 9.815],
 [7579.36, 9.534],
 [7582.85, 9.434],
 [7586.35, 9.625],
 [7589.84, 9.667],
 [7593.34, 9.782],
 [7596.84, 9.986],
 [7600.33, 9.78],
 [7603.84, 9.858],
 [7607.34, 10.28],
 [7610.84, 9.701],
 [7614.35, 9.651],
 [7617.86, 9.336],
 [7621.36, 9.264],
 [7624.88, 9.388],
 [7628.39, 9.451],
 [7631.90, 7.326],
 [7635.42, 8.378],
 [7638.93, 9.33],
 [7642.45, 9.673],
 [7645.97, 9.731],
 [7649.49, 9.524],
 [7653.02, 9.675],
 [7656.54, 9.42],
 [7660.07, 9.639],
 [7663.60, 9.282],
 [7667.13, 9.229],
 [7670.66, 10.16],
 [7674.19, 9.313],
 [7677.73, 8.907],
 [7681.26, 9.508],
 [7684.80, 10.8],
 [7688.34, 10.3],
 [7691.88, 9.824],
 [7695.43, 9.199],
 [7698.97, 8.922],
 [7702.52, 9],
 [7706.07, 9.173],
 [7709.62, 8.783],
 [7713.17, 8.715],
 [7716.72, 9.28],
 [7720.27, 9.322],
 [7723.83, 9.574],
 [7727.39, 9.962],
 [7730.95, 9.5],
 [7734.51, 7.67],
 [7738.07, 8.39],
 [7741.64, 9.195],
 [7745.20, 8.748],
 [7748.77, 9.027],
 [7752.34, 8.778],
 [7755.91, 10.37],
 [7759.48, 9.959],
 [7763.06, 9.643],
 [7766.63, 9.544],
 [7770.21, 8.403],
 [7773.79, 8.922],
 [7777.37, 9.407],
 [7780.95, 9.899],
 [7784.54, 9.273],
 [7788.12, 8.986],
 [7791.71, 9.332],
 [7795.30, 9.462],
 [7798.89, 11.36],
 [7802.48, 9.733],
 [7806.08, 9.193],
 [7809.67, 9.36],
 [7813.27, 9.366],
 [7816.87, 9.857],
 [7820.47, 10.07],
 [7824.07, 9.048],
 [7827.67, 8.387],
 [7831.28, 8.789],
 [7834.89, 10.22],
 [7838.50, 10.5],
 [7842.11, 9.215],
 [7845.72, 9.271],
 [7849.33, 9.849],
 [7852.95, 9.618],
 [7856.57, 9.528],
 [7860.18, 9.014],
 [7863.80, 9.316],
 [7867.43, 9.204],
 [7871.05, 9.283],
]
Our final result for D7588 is 0.015 mag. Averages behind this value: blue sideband 10.1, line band 9.66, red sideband 9.42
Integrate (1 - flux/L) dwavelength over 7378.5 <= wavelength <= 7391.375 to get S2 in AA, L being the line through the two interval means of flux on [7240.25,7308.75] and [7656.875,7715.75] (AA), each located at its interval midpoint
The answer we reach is -0.5 AA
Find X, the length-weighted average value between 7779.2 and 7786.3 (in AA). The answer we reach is 9.58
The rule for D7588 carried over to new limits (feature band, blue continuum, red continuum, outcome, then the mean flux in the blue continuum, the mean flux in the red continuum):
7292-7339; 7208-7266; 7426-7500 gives -0.004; 9.56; 10.1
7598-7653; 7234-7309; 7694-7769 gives -0.014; 9.6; 9.17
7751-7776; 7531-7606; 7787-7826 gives 0.029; 9.69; 9.62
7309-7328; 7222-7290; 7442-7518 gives -0.015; 9.57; 10.1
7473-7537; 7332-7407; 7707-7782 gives -0.031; 9.82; 9.19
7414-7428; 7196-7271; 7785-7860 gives -0.067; 9.6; 9.54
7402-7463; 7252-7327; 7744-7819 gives -0.053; 9.72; 9.47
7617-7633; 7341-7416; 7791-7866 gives 0.077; 9.81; 9.55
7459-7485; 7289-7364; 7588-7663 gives -0.067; 9.94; 9.47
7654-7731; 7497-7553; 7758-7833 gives 0.009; 9.69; 9.43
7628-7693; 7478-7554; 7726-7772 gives -0.007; 9.75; 9.16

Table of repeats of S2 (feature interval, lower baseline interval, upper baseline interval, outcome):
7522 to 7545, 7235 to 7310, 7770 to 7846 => 0.5 AA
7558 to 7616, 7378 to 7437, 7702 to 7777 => -1.7 AA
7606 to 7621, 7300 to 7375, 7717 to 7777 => -0.5 AA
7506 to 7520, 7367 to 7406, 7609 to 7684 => -0.8 AA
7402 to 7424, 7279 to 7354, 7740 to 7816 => -0.8 AA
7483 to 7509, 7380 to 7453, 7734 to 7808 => 0.2 AA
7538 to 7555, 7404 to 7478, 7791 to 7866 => 0.7 AA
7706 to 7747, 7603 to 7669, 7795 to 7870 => 1.9 AA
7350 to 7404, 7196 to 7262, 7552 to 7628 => -0.1 AA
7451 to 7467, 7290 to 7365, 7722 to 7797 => -1.0 AA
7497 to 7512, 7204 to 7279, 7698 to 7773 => -0.9 AA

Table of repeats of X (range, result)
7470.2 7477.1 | 10.4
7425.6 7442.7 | 9.79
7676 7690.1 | 9.88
